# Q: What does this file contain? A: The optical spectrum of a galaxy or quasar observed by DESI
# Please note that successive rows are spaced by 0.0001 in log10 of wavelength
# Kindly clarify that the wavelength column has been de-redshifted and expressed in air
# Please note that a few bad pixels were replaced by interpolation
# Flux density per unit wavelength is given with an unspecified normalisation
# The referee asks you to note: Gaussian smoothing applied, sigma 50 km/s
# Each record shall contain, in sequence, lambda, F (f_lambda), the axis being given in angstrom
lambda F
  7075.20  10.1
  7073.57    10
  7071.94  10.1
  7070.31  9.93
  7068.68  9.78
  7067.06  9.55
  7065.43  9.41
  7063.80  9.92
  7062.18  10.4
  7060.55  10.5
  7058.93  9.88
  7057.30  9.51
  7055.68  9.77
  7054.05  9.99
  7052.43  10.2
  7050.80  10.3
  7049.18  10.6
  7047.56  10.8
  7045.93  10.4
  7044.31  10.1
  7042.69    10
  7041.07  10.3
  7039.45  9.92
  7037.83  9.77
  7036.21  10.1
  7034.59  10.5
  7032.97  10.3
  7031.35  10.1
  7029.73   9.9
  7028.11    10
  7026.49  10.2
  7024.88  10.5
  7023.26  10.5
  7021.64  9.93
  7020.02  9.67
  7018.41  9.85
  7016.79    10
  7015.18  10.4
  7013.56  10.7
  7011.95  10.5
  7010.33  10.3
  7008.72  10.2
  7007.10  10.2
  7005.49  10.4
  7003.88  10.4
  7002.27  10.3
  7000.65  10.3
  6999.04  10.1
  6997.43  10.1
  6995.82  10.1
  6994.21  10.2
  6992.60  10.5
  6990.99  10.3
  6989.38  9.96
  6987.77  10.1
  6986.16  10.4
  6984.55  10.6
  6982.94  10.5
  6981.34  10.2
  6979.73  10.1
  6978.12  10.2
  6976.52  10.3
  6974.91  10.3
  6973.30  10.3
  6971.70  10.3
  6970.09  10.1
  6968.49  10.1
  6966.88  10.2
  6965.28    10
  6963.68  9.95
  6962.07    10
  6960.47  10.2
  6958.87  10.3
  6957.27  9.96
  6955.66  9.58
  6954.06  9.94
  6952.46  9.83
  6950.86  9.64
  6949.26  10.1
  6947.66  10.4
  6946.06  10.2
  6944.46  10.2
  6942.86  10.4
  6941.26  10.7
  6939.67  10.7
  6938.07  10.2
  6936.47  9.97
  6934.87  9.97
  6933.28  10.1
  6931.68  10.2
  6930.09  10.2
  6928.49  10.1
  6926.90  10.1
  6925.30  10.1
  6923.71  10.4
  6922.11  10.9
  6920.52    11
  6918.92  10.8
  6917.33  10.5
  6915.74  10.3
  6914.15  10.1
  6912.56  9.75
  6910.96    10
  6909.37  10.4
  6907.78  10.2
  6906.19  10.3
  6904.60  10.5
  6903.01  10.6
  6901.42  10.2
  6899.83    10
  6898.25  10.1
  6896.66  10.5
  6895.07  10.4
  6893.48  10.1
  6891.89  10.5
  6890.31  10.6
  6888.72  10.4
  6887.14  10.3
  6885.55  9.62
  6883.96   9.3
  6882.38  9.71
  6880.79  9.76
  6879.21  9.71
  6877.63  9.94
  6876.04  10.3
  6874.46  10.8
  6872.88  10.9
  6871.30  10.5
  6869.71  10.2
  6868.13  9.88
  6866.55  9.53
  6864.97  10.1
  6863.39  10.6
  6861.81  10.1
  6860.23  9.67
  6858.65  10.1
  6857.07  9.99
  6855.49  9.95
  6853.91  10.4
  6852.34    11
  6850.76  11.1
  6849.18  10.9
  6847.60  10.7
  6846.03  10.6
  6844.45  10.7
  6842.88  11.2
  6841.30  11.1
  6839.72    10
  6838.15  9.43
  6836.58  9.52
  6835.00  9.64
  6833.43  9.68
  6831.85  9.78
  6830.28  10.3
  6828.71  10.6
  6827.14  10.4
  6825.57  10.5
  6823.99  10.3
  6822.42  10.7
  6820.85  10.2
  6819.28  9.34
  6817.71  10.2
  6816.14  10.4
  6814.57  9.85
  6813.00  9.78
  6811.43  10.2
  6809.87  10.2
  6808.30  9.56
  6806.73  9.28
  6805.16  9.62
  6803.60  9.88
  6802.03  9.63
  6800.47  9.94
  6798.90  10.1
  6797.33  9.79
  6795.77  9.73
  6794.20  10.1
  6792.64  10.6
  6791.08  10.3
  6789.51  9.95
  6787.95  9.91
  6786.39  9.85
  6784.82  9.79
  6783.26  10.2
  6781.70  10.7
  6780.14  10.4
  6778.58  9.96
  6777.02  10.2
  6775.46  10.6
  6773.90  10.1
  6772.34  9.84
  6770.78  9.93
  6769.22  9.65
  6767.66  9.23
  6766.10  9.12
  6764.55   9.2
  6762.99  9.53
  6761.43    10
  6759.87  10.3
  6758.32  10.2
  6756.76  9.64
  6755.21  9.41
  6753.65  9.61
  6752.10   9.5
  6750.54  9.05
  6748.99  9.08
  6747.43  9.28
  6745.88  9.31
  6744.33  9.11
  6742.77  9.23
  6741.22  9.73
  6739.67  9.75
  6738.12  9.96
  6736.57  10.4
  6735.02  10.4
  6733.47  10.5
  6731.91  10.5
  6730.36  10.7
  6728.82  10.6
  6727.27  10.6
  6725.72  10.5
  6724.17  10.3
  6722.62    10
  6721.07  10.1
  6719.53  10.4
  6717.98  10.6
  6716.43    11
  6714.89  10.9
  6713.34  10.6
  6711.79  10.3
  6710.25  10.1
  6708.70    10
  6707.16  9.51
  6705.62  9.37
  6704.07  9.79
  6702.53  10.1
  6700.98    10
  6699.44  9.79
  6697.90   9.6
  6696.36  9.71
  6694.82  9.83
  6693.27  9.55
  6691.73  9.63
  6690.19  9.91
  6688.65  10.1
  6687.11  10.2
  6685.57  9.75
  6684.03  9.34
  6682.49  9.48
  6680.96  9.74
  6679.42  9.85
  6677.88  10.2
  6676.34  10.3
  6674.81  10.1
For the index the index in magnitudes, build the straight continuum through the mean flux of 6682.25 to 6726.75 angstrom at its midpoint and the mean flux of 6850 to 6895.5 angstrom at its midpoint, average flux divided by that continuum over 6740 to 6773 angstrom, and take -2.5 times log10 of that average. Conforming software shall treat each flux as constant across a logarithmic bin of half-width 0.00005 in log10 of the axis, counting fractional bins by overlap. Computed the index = 0.06 mag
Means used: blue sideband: 10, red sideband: 10.2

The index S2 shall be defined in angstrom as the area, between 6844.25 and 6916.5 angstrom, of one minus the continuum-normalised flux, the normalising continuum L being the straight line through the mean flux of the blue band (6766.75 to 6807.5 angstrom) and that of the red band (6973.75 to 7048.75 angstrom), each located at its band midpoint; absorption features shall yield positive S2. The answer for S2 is -1.18 angstrom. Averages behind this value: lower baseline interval 9.97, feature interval 10.2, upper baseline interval 10.2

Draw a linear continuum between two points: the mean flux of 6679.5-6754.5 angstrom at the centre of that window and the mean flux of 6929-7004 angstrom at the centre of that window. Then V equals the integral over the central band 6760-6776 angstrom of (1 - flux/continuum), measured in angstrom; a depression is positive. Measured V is 0.42 angstrom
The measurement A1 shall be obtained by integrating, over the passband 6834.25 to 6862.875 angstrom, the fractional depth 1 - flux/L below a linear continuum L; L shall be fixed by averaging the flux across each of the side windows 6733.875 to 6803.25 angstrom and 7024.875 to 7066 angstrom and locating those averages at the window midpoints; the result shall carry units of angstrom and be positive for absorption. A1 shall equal -1.2 angstrom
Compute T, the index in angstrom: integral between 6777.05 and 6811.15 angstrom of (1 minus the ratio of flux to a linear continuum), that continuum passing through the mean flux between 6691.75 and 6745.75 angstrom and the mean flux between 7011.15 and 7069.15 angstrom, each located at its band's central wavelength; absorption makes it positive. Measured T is 0.38 angstrom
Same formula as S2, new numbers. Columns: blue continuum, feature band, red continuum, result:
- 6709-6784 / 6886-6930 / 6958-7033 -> -0.8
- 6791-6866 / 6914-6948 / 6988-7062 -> -0.6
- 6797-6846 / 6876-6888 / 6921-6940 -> 0.4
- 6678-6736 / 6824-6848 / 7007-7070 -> -0.4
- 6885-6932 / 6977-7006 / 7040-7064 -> -0.1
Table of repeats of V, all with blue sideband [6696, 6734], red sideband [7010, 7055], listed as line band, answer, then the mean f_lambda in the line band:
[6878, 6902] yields 0.3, 10.1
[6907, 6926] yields -0.3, 10.4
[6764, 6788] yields 0.7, 9.93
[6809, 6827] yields 0.1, 10.2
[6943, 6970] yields 0.4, 10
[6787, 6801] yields 0.2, 10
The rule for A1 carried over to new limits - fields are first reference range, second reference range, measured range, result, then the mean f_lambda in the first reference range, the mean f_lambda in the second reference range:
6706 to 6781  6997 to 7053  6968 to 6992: -0.17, 9.98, 10.2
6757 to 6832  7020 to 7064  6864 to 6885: 0.00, 10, 10.2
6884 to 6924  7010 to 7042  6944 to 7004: 0.41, 10.3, 10.2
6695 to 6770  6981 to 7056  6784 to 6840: 0.18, 9.92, 10.2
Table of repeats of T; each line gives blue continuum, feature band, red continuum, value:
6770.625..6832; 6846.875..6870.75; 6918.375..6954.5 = -0.3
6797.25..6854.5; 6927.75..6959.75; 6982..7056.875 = 0.2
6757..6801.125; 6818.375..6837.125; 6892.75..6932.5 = 0.0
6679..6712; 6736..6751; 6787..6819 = 0.6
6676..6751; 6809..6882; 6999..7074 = -1.4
